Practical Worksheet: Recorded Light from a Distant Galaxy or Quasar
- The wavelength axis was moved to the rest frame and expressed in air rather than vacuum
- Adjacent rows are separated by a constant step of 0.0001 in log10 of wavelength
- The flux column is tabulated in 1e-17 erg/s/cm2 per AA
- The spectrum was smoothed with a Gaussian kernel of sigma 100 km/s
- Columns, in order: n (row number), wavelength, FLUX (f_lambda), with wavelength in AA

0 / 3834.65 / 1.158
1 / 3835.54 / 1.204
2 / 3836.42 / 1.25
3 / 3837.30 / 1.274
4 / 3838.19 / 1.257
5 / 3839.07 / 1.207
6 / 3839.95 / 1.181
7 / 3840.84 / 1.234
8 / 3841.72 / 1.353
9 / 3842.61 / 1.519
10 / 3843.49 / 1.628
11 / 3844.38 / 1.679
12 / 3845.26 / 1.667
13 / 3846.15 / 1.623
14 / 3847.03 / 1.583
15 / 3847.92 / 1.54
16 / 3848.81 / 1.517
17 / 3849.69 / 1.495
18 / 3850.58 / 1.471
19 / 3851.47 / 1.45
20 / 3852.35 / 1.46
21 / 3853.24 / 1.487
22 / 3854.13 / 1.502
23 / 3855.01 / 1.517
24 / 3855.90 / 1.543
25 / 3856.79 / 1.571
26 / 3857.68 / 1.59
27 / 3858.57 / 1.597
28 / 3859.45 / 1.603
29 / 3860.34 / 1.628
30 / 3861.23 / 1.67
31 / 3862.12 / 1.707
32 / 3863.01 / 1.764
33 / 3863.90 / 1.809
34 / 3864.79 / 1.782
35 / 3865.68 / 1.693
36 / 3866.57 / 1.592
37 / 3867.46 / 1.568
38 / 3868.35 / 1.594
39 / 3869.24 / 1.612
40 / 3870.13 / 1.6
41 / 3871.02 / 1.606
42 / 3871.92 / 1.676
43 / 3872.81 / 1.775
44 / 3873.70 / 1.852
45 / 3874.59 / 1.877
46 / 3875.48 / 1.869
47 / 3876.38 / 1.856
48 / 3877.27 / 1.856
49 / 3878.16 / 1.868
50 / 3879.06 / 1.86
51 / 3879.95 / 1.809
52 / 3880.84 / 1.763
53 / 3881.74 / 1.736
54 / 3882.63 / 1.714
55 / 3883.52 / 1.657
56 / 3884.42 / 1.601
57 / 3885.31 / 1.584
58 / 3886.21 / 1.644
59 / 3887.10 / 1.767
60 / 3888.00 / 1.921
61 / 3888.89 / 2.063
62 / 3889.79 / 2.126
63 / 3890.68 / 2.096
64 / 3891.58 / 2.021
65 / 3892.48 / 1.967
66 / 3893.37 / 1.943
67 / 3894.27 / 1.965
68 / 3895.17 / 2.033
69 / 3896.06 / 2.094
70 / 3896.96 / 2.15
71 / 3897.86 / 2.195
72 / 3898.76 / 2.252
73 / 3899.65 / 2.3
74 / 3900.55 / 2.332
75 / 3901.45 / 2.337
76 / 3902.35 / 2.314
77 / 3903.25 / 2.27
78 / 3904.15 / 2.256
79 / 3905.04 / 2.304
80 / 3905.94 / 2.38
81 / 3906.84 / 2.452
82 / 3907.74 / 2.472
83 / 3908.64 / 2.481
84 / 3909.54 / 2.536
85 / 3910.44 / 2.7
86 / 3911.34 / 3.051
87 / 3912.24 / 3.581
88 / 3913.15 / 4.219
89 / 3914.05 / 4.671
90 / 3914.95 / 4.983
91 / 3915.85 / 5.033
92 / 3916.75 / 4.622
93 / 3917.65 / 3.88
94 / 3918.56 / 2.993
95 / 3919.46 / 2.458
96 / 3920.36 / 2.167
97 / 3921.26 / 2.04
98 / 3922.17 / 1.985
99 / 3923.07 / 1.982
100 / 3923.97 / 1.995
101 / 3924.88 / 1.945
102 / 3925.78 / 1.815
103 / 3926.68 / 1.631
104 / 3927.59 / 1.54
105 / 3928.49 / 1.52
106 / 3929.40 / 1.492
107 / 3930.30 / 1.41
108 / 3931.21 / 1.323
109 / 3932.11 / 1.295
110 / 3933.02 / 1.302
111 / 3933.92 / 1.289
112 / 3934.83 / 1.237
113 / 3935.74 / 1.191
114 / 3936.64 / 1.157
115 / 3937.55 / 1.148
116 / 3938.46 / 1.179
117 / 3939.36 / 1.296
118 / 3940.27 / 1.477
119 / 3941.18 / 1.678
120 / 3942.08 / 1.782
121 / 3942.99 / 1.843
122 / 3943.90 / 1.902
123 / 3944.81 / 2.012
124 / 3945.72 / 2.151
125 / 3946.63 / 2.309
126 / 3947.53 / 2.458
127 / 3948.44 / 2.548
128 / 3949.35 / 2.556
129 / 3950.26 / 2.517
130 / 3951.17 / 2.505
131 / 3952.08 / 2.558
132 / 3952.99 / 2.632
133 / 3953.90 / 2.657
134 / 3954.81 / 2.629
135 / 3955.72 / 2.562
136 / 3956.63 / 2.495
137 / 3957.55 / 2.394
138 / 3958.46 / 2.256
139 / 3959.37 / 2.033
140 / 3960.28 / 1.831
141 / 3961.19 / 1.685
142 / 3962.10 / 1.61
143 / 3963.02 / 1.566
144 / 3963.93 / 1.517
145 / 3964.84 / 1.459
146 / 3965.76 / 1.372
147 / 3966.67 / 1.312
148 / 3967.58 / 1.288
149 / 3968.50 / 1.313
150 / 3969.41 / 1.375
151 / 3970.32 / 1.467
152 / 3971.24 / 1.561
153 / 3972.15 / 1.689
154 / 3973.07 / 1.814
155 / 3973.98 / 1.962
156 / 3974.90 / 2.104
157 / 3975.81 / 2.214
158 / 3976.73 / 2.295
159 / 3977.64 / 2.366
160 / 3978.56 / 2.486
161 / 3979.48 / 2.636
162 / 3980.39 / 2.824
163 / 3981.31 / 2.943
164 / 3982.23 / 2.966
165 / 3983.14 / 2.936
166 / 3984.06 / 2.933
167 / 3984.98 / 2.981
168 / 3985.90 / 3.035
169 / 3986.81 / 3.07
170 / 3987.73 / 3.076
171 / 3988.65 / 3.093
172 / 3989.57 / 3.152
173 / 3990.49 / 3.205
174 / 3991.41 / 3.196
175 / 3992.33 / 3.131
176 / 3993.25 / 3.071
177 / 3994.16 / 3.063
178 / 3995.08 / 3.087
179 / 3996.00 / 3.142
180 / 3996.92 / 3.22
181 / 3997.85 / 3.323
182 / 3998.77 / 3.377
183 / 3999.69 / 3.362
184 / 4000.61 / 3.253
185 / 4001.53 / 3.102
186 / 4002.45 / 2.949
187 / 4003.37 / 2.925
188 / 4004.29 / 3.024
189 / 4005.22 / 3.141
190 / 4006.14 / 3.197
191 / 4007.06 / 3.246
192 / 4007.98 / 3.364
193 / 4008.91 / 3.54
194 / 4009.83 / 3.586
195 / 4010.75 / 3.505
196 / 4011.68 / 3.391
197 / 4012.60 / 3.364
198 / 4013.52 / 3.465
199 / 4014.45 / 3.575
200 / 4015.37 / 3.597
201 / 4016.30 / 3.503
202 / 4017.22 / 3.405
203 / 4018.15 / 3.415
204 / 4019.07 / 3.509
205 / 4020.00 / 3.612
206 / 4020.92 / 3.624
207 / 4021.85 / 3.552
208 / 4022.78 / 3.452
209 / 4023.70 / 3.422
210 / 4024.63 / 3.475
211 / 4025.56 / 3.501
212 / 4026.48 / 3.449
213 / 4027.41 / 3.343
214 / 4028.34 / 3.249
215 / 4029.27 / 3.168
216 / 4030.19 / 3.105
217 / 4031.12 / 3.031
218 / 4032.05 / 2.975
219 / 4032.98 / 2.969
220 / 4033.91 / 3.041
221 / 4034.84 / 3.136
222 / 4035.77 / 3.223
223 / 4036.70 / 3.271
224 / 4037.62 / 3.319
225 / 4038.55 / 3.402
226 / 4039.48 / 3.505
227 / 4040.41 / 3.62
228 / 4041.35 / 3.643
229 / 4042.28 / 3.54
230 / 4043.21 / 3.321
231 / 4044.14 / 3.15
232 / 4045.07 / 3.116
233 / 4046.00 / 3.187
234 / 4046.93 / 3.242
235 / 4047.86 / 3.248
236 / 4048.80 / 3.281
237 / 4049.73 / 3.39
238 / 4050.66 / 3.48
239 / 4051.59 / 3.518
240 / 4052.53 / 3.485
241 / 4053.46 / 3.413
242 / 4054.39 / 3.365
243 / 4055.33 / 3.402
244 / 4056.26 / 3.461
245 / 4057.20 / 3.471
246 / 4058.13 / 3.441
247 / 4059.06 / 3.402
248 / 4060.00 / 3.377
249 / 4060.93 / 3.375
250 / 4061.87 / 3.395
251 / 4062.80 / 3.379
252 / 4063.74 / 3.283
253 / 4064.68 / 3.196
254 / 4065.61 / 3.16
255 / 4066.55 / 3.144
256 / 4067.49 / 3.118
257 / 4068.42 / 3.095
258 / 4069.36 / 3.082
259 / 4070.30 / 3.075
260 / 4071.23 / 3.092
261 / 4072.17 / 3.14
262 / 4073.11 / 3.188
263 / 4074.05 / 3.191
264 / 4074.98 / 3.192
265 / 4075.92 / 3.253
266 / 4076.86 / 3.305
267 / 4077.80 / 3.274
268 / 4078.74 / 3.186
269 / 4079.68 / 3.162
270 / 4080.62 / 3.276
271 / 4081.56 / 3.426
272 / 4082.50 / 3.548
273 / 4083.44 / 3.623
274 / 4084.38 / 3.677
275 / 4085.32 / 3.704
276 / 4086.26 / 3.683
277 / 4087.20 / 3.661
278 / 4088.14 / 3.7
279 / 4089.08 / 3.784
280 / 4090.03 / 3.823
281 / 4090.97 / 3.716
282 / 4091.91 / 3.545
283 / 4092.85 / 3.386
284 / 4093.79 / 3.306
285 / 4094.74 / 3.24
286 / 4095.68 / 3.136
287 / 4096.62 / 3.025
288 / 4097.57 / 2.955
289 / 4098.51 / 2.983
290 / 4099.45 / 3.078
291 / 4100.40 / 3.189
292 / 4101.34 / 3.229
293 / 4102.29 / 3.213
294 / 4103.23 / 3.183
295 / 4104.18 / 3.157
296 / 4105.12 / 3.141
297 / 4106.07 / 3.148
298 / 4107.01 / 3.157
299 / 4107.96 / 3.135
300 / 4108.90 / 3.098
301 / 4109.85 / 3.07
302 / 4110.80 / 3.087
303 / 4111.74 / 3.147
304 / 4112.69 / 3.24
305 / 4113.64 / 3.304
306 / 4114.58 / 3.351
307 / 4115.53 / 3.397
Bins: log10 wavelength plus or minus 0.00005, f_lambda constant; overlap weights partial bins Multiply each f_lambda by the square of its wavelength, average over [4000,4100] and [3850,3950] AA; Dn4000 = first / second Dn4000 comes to 1.78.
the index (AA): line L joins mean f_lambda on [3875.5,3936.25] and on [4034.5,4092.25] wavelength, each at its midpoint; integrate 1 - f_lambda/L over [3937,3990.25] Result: 9.77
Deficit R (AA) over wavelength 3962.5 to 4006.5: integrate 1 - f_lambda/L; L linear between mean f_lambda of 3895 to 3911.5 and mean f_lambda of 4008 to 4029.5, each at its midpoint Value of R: 8.2 AA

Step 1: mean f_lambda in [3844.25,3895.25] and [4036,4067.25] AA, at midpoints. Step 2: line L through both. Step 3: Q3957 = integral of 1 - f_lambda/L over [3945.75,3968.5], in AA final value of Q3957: 3.6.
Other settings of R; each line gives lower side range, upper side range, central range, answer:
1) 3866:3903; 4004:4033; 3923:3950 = 8.6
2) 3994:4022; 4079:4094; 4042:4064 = 0.7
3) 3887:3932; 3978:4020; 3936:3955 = 5.0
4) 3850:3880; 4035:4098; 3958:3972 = 5.2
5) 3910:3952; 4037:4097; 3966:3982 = 3.9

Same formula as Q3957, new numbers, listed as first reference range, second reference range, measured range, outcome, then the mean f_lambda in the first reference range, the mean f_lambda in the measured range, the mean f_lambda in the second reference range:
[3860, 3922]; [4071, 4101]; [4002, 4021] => -2.8 AA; 2.25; 3.37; 3.36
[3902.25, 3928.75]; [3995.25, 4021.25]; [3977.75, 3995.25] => 1.2 AA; 2.76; 2.98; 3.34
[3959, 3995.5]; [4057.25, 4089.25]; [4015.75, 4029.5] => -3.2 AA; 2.32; 3.45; 3.34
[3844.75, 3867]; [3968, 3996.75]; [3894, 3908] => -2.2 AA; 1.6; 2.26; 2.59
